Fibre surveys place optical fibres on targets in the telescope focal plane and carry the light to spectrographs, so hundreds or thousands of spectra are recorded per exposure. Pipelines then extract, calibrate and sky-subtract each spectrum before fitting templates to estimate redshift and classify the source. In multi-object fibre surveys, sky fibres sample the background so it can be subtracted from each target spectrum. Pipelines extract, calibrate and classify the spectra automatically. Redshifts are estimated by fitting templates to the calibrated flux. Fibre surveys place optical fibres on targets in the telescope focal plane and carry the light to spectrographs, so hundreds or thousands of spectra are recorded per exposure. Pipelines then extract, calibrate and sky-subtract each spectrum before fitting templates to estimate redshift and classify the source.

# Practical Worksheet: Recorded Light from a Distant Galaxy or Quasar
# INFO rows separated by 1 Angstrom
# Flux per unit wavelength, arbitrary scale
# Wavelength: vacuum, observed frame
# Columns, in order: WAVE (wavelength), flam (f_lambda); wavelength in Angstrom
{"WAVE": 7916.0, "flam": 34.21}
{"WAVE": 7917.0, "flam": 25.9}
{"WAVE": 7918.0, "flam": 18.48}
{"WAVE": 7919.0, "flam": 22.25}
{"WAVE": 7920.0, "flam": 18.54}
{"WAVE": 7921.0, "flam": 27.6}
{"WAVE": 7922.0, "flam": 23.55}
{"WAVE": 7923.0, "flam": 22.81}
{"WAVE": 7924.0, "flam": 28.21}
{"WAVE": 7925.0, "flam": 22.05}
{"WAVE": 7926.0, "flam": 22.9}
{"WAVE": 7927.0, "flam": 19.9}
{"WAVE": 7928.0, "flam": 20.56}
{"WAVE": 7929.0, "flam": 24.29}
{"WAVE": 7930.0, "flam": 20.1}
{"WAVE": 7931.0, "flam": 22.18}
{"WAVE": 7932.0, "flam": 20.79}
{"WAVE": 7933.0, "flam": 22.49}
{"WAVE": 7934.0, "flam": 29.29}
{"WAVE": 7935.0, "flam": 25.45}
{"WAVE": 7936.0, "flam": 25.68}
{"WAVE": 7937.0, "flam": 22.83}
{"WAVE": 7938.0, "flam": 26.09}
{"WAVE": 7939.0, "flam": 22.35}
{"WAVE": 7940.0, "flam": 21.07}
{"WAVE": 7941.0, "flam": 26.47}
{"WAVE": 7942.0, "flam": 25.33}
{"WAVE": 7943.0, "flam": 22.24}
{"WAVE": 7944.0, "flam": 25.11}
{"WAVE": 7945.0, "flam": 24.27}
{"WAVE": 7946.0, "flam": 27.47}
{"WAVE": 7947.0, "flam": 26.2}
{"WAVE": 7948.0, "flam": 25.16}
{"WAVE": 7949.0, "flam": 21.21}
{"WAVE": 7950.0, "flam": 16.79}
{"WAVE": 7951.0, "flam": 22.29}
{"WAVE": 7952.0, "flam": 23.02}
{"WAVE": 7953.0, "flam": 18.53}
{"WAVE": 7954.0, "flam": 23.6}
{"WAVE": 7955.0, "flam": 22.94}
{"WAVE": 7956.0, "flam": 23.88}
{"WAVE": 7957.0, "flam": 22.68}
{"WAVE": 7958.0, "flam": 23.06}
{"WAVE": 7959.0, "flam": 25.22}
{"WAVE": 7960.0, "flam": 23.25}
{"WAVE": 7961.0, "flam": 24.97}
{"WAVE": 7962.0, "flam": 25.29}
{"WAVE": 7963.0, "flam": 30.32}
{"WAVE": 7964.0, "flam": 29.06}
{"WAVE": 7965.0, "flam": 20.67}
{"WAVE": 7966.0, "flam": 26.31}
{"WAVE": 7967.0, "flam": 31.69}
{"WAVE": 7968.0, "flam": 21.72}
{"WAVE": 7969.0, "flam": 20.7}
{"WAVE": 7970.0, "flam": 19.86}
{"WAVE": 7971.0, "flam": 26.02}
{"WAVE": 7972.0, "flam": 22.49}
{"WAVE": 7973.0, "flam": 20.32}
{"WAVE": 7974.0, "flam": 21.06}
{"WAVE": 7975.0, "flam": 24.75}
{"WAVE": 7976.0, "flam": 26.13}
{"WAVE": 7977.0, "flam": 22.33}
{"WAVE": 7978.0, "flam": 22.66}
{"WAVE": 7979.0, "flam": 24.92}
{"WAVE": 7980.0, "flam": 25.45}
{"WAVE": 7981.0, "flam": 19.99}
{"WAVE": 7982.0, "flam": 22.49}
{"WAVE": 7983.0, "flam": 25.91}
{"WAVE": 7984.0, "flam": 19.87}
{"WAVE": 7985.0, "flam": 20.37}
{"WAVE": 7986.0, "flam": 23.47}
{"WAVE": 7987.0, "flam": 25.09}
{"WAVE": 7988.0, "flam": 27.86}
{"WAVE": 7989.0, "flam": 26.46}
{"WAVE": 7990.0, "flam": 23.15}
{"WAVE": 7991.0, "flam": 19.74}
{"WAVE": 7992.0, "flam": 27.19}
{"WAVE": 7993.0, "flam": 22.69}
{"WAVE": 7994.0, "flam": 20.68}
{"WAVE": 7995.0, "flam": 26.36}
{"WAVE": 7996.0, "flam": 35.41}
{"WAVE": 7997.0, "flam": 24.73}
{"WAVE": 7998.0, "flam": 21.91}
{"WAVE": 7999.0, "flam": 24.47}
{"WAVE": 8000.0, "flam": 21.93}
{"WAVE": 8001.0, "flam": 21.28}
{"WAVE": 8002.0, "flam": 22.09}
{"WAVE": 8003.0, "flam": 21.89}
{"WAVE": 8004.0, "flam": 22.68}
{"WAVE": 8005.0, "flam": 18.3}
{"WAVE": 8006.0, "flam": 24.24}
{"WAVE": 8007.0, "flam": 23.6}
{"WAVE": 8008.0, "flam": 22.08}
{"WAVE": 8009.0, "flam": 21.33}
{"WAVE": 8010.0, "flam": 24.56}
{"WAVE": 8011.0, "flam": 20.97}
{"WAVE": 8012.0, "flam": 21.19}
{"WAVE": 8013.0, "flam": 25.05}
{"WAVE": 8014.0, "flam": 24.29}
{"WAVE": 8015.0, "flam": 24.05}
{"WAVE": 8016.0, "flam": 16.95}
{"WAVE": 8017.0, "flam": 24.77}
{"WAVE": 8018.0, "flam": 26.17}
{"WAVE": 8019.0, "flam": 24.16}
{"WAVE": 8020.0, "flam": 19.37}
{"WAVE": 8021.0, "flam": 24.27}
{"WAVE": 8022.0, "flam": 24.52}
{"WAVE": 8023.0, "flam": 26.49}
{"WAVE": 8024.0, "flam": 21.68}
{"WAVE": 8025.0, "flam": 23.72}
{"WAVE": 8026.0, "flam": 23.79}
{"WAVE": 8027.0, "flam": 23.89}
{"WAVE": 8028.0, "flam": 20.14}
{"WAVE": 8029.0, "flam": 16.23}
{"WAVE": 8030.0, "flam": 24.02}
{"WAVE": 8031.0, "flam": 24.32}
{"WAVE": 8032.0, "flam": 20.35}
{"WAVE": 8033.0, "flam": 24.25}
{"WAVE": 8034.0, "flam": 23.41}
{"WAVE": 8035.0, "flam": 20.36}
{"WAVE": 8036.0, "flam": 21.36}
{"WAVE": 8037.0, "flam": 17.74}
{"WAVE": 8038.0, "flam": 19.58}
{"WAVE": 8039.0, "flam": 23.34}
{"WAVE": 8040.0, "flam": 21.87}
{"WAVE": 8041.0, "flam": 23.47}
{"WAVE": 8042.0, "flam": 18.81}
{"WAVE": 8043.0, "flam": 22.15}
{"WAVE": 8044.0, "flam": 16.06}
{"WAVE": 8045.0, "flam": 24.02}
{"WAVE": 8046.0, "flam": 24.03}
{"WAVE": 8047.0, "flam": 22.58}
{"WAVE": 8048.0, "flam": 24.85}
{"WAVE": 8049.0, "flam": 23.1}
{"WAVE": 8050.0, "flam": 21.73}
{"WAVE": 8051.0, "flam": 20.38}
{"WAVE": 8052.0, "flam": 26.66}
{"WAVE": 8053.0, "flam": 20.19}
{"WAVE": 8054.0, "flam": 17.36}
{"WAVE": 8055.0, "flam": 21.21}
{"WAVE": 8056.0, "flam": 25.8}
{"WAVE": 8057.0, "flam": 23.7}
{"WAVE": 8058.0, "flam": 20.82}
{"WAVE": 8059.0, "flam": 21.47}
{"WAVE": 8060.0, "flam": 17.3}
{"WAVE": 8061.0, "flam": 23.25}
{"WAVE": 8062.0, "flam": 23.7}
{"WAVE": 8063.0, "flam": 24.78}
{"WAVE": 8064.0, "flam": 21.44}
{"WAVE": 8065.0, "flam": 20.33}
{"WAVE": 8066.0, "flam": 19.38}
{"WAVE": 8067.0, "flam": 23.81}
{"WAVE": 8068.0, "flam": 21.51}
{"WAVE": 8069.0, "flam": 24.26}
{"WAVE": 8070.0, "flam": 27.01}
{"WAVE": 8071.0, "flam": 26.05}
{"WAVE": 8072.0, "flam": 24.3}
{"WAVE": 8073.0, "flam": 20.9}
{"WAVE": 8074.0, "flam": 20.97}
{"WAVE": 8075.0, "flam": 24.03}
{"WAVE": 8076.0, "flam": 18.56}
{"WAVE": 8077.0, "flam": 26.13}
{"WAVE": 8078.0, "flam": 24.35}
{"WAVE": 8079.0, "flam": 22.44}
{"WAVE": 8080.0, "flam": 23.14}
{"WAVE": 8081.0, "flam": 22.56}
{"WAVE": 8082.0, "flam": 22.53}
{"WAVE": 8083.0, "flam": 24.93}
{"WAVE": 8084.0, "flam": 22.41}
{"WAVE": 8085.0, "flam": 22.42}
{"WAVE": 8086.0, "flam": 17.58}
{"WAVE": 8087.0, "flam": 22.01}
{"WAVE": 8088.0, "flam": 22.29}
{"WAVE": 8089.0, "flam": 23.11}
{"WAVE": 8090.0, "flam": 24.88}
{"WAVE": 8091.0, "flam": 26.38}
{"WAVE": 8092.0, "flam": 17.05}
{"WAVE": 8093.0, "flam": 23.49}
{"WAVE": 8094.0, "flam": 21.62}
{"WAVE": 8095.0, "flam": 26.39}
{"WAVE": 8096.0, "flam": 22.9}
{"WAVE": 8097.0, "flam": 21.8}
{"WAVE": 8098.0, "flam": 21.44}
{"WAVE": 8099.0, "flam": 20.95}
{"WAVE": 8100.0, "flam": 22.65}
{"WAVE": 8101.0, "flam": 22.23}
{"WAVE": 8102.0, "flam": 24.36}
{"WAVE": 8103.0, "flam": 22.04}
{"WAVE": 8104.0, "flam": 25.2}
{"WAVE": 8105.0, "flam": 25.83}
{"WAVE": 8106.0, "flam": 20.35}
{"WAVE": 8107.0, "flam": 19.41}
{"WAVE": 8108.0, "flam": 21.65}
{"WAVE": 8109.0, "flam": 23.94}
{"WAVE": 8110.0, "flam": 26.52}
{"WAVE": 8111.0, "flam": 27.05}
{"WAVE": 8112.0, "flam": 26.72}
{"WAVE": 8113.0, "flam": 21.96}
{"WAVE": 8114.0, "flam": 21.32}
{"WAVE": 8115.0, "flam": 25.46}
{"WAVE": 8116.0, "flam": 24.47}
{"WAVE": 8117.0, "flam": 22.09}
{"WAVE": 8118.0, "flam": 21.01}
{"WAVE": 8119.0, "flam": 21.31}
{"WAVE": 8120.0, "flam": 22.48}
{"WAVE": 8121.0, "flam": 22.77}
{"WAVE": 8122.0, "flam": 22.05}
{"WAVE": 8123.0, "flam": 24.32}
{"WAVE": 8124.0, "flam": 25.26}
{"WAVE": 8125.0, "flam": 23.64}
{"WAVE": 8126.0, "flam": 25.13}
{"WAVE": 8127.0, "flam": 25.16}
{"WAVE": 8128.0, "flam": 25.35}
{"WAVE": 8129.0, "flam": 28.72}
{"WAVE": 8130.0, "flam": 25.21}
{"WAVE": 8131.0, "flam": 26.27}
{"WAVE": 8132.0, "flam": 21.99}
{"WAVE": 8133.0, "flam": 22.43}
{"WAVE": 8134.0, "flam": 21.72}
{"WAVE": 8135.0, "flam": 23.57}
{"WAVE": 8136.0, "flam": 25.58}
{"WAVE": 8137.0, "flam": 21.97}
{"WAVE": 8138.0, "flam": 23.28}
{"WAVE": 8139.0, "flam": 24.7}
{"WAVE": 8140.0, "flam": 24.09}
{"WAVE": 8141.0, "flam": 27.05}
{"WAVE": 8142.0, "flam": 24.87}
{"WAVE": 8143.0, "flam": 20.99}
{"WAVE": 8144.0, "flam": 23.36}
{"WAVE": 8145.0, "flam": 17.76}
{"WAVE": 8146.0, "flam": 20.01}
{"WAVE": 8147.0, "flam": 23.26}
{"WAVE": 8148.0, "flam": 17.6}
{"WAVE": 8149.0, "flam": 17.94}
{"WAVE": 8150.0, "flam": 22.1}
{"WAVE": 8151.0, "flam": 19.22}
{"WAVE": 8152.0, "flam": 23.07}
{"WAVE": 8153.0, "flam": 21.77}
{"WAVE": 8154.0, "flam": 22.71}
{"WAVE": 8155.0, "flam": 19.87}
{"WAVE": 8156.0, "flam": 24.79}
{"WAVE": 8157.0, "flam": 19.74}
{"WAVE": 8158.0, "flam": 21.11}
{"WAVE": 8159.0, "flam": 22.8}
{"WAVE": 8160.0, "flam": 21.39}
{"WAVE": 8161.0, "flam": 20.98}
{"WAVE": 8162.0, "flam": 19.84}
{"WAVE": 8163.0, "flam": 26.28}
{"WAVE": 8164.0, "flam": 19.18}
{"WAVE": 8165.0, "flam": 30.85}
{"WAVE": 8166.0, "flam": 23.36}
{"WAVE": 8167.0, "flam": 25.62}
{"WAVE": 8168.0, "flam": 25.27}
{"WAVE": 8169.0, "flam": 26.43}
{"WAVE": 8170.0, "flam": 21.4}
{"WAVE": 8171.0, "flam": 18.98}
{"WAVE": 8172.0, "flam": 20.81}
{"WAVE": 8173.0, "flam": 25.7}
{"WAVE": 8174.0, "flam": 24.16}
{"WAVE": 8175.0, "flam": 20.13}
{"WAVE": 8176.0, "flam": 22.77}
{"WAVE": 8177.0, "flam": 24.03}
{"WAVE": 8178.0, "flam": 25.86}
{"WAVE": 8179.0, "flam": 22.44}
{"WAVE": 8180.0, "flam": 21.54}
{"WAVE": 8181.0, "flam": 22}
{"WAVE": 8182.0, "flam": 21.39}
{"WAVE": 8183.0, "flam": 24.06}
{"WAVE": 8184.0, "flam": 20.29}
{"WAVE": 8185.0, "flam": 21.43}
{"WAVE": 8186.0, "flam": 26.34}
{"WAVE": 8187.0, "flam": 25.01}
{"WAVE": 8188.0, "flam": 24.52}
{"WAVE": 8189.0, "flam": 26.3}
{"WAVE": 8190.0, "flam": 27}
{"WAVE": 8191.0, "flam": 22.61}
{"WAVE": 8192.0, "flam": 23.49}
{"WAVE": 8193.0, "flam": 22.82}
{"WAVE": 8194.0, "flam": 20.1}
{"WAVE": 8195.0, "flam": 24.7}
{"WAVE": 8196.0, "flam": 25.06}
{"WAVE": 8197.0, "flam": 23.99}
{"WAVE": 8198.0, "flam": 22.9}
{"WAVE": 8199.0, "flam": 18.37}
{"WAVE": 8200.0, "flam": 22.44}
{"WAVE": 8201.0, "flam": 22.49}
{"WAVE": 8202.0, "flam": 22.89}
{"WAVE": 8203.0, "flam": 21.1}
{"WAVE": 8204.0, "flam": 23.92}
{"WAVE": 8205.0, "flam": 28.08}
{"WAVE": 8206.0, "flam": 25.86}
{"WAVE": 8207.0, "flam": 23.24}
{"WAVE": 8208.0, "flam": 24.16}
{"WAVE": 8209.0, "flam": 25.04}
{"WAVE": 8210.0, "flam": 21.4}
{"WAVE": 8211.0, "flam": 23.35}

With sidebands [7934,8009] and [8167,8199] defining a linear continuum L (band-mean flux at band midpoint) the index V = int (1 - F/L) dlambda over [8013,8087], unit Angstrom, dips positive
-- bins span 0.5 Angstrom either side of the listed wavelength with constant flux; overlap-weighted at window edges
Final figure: 3.7 Angstrom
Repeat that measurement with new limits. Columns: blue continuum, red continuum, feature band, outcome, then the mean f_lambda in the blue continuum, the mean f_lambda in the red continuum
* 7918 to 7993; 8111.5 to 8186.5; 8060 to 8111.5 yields 0.70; 23.6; 23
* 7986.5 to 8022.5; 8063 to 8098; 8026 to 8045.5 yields 1.50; 23.5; 22.7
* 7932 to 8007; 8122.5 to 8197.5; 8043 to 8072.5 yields 1.31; 23.8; 23.2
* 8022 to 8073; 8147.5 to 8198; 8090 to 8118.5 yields -0.77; 22.3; 22.8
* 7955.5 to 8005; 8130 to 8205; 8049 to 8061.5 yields 0.93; 23.9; 22.9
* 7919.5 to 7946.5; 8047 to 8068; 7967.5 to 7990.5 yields -0.09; 23.7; 22.1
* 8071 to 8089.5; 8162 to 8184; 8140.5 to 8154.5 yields 0.93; 22.6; 23.3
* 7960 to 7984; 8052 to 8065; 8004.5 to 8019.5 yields 0.16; 24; 21.9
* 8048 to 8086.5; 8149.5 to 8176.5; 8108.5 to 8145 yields -2.20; 22.5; 22.6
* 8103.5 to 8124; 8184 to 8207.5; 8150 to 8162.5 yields 1.07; 23.3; 23.6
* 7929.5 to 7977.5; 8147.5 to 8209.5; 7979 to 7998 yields -0.48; 23.8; 22.9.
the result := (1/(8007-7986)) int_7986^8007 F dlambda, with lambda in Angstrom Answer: 23.9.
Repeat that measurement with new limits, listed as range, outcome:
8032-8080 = 22.2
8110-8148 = 23.6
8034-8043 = 21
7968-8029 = 23.2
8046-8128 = 22.9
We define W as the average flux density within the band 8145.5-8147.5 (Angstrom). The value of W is 21.6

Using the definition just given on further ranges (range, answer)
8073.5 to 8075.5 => 22.5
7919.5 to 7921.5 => 23.1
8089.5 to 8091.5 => 25.6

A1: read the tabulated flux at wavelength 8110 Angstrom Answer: 26.52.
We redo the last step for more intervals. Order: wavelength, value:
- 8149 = 17.94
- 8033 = 24.25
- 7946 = 27.47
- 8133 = 22.43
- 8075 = 24.03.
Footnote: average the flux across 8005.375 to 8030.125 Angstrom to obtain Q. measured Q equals 22.8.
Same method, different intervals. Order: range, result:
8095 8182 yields 23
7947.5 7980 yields 23.6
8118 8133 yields 24.1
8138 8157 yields 21.9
